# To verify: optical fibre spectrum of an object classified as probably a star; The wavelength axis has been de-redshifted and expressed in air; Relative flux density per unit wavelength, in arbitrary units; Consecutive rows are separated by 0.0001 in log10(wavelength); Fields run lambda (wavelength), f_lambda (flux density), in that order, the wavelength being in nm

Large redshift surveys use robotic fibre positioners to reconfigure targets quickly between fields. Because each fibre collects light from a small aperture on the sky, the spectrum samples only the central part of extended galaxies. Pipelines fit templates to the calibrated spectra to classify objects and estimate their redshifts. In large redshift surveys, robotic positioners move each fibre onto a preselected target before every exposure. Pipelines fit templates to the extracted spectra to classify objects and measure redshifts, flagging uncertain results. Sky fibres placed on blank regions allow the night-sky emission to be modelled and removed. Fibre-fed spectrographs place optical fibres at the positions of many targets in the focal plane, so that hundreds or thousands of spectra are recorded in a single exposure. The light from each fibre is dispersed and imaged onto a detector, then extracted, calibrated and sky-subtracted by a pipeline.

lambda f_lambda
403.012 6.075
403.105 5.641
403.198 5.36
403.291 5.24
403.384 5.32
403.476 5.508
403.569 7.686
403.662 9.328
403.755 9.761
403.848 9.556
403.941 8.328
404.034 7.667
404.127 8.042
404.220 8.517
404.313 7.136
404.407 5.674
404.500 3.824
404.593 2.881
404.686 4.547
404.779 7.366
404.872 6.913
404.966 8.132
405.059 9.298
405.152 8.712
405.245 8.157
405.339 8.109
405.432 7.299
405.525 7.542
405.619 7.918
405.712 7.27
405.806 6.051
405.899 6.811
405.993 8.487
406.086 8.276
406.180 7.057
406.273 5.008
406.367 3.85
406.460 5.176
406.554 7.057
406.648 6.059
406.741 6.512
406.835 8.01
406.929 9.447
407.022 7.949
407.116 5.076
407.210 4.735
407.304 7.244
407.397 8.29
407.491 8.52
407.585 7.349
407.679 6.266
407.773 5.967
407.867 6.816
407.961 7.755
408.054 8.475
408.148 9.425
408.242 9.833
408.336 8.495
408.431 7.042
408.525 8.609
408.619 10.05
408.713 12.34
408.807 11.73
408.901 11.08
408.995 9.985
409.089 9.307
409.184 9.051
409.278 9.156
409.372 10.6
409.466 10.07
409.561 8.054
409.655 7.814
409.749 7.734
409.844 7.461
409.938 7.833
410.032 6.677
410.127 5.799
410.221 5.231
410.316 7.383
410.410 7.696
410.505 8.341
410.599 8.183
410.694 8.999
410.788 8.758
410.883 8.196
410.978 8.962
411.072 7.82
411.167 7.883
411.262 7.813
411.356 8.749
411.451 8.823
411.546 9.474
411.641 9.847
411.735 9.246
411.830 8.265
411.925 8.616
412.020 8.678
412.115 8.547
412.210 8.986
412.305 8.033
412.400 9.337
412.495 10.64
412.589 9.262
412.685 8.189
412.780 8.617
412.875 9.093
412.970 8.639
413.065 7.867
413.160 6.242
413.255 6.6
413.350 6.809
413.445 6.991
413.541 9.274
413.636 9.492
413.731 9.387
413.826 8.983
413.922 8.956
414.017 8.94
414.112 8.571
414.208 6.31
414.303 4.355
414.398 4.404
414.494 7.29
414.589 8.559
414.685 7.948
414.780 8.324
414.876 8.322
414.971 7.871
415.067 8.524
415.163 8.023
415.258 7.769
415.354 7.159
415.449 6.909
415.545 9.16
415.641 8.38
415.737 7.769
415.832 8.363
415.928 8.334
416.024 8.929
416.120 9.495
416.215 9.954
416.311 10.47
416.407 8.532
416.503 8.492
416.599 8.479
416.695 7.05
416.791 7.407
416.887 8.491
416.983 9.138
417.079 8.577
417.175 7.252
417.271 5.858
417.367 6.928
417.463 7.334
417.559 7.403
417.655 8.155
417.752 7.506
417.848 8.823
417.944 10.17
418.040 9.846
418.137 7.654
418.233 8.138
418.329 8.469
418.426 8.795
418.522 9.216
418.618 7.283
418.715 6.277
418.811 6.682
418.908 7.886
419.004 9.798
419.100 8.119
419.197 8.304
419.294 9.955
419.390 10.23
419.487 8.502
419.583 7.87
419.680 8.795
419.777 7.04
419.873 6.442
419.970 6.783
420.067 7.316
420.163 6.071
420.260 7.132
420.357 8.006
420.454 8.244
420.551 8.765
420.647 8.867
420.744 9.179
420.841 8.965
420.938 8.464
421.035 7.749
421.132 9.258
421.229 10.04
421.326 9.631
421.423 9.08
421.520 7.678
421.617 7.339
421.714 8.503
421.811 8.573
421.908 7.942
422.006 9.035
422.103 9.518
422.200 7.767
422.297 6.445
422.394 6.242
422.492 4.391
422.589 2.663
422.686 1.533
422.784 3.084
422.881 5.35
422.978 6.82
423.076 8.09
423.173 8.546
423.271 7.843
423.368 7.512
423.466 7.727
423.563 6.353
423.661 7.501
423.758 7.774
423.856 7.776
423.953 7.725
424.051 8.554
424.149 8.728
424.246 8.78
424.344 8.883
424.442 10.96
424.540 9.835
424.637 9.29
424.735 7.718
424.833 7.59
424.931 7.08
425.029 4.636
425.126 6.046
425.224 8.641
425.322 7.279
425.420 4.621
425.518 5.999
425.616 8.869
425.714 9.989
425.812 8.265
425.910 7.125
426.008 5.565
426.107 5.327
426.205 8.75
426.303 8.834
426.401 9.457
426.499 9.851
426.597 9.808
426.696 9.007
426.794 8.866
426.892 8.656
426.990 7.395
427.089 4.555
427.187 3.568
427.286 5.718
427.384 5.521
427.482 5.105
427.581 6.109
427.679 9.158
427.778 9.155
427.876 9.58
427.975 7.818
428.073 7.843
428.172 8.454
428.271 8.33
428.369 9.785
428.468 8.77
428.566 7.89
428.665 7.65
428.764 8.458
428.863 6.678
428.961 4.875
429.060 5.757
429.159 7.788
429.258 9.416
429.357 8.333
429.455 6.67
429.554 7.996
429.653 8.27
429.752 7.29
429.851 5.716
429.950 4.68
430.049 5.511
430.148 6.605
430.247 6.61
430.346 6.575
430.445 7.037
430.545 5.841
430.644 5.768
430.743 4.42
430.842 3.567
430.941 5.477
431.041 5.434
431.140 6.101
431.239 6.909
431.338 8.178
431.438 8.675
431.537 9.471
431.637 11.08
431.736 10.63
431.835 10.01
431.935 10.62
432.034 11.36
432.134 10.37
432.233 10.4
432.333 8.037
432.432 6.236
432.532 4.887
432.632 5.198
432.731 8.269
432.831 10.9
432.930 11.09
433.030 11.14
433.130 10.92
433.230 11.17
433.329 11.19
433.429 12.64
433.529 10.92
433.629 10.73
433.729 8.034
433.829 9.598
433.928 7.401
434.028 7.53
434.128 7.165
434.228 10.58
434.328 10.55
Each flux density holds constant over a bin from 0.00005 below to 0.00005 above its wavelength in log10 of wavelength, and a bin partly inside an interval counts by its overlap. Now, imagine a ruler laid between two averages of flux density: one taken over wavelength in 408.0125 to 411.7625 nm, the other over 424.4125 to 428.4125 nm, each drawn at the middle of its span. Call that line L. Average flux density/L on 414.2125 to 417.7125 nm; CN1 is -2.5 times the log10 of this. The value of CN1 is 0.06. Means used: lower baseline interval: 8.7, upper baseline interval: 7.69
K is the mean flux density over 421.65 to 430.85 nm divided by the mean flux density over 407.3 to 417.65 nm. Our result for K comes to 0.88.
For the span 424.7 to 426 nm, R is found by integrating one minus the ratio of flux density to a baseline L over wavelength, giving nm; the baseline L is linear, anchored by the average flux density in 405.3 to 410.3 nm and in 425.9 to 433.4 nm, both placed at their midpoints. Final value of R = 0.11 nm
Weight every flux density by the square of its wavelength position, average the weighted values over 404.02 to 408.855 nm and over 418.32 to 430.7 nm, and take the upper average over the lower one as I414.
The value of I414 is 1.12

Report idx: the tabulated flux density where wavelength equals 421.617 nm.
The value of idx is 7.339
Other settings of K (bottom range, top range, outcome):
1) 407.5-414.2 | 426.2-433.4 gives 0.93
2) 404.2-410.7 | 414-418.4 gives 1.05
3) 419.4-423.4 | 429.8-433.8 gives 1.09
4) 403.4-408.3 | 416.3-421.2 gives 1.13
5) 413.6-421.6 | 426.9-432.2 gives 0.90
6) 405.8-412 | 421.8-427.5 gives 0.91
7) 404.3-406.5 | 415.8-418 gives 1.24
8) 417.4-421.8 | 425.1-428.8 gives 0.93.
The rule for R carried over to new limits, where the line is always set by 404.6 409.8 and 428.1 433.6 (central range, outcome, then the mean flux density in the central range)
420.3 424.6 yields 0.114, 7.77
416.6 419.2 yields -0.027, 8.02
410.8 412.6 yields -0.205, 8.79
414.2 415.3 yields 0.080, 7.35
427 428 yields 0.173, 6.63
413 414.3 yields -0.001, 7.92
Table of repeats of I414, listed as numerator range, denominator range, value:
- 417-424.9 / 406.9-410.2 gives 1.00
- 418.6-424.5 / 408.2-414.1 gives 0.94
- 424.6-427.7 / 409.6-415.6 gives 0.96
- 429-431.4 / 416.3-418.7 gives 0.85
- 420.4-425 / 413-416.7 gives 1.00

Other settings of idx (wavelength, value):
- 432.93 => 11.09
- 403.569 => 7.686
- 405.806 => 6.051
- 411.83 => 8.265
